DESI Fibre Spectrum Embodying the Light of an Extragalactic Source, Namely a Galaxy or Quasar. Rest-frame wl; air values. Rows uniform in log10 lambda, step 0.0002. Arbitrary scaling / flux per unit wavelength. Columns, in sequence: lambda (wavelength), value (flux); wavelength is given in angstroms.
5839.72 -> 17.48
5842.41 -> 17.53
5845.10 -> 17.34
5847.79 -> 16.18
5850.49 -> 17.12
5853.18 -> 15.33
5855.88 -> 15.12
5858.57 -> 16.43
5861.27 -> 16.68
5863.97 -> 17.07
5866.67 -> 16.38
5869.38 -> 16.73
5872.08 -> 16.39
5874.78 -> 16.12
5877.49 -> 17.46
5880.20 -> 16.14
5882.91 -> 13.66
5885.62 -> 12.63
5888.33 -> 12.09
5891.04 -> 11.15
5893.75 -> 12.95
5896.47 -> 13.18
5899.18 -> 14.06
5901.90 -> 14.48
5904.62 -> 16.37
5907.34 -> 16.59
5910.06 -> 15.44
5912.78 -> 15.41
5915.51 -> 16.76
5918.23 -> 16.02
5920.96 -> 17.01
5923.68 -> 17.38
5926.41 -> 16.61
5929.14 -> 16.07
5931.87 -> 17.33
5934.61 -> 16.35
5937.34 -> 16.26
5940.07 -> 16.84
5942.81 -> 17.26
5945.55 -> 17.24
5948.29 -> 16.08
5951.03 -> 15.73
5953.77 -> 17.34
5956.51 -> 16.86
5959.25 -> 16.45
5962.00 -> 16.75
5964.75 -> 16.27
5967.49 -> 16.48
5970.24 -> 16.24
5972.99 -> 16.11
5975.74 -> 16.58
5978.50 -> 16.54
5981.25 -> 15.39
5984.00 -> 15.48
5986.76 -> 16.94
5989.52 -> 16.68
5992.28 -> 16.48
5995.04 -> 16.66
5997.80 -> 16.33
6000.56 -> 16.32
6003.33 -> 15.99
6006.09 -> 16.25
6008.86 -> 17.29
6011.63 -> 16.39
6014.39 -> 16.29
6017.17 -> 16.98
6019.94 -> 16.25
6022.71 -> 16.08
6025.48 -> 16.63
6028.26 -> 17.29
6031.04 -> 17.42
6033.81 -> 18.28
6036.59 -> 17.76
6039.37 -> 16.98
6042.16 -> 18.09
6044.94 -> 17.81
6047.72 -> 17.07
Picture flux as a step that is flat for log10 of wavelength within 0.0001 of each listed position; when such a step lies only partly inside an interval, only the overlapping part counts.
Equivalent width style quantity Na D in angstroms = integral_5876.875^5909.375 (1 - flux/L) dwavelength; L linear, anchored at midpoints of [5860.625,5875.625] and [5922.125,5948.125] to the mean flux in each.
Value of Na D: 4.8 angstroms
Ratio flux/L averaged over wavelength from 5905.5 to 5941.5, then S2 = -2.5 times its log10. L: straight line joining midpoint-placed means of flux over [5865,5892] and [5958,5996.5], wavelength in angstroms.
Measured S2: -0.059 mag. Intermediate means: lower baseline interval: 15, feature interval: 16.5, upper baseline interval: 16.4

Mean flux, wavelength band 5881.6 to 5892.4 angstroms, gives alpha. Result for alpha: 12.4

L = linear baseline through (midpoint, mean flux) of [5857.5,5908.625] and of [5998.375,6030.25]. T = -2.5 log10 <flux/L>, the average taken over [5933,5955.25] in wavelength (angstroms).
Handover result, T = -0.06 mag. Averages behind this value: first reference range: 15.1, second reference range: 16.5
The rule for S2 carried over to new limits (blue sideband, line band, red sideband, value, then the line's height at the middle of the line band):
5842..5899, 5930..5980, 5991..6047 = -0.02 mag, 16.2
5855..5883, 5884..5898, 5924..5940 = 0.30 mag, 16.4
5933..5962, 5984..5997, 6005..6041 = 0.02 mag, 16.8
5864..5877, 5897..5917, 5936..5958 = 0.08 mag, 16.6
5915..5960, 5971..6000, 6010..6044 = 0.04 mag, 16.9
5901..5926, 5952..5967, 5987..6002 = -0.02 mag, 16.4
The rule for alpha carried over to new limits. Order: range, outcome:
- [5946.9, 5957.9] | 16.5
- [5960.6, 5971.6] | 16.4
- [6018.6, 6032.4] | 16.7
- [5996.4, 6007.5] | 16.2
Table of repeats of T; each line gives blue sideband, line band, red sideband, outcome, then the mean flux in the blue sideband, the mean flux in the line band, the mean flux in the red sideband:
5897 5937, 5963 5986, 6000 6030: 0.012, 16.1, 16.2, 16.5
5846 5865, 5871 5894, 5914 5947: 0.150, 16.3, 14.3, 16.8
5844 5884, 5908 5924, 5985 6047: 0.013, 16.3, 16.3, 16.9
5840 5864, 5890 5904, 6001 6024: 0.229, 16.5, 13.4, 16.4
